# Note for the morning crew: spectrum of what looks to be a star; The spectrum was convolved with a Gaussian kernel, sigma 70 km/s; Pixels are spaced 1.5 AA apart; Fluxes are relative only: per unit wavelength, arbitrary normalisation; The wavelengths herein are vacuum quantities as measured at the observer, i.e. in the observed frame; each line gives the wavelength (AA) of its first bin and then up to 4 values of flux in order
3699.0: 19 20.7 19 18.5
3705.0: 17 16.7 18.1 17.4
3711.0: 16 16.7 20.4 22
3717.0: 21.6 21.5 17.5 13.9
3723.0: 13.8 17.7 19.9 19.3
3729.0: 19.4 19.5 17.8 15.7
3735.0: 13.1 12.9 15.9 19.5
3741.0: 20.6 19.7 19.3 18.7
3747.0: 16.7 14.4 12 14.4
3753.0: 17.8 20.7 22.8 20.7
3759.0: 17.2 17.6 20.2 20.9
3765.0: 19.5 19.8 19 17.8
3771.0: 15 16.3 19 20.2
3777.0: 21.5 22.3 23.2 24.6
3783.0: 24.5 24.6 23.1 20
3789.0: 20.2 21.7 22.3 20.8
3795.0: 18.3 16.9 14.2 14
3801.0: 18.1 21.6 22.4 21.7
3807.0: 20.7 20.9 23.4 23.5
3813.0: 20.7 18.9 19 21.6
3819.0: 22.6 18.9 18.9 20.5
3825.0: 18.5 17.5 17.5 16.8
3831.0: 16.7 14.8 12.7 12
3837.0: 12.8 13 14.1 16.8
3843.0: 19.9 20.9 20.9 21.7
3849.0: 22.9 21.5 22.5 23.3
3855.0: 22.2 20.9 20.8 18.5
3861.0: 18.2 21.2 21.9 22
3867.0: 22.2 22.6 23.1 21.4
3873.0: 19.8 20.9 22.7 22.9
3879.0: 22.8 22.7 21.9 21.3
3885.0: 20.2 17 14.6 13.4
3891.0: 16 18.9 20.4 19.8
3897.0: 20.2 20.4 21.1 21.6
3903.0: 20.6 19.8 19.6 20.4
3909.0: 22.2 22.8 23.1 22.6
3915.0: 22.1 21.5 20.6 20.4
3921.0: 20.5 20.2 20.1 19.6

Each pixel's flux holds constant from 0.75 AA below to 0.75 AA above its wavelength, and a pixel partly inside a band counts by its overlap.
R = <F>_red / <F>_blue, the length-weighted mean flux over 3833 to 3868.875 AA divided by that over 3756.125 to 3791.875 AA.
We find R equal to 0.94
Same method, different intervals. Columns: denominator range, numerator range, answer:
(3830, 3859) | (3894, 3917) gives 1.15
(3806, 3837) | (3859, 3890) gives 1.10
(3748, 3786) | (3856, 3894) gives 1.04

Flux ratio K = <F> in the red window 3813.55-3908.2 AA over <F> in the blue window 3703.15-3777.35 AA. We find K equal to 1.1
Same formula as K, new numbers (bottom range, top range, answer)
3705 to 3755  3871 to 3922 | 1.17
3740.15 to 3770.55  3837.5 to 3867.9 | 1.10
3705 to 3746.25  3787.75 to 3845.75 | 1.04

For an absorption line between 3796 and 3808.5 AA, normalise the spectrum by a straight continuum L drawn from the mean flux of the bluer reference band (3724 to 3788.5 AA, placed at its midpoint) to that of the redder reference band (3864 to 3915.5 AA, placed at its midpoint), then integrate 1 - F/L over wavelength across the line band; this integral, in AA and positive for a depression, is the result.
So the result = 0.4 AA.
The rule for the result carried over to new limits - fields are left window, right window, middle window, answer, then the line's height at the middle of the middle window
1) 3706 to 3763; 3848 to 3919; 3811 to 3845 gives 3.5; 19.7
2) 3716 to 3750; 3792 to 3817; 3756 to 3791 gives -3.0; 18.8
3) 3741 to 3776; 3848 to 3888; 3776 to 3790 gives -2.7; 19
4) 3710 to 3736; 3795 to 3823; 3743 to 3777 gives 0.9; 18.8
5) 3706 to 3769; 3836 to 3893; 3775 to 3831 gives -4.0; 19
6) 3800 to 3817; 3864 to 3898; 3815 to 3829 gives 0.9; 20.8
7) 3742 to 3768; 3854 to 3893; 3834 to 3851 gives 2.0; 19.9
